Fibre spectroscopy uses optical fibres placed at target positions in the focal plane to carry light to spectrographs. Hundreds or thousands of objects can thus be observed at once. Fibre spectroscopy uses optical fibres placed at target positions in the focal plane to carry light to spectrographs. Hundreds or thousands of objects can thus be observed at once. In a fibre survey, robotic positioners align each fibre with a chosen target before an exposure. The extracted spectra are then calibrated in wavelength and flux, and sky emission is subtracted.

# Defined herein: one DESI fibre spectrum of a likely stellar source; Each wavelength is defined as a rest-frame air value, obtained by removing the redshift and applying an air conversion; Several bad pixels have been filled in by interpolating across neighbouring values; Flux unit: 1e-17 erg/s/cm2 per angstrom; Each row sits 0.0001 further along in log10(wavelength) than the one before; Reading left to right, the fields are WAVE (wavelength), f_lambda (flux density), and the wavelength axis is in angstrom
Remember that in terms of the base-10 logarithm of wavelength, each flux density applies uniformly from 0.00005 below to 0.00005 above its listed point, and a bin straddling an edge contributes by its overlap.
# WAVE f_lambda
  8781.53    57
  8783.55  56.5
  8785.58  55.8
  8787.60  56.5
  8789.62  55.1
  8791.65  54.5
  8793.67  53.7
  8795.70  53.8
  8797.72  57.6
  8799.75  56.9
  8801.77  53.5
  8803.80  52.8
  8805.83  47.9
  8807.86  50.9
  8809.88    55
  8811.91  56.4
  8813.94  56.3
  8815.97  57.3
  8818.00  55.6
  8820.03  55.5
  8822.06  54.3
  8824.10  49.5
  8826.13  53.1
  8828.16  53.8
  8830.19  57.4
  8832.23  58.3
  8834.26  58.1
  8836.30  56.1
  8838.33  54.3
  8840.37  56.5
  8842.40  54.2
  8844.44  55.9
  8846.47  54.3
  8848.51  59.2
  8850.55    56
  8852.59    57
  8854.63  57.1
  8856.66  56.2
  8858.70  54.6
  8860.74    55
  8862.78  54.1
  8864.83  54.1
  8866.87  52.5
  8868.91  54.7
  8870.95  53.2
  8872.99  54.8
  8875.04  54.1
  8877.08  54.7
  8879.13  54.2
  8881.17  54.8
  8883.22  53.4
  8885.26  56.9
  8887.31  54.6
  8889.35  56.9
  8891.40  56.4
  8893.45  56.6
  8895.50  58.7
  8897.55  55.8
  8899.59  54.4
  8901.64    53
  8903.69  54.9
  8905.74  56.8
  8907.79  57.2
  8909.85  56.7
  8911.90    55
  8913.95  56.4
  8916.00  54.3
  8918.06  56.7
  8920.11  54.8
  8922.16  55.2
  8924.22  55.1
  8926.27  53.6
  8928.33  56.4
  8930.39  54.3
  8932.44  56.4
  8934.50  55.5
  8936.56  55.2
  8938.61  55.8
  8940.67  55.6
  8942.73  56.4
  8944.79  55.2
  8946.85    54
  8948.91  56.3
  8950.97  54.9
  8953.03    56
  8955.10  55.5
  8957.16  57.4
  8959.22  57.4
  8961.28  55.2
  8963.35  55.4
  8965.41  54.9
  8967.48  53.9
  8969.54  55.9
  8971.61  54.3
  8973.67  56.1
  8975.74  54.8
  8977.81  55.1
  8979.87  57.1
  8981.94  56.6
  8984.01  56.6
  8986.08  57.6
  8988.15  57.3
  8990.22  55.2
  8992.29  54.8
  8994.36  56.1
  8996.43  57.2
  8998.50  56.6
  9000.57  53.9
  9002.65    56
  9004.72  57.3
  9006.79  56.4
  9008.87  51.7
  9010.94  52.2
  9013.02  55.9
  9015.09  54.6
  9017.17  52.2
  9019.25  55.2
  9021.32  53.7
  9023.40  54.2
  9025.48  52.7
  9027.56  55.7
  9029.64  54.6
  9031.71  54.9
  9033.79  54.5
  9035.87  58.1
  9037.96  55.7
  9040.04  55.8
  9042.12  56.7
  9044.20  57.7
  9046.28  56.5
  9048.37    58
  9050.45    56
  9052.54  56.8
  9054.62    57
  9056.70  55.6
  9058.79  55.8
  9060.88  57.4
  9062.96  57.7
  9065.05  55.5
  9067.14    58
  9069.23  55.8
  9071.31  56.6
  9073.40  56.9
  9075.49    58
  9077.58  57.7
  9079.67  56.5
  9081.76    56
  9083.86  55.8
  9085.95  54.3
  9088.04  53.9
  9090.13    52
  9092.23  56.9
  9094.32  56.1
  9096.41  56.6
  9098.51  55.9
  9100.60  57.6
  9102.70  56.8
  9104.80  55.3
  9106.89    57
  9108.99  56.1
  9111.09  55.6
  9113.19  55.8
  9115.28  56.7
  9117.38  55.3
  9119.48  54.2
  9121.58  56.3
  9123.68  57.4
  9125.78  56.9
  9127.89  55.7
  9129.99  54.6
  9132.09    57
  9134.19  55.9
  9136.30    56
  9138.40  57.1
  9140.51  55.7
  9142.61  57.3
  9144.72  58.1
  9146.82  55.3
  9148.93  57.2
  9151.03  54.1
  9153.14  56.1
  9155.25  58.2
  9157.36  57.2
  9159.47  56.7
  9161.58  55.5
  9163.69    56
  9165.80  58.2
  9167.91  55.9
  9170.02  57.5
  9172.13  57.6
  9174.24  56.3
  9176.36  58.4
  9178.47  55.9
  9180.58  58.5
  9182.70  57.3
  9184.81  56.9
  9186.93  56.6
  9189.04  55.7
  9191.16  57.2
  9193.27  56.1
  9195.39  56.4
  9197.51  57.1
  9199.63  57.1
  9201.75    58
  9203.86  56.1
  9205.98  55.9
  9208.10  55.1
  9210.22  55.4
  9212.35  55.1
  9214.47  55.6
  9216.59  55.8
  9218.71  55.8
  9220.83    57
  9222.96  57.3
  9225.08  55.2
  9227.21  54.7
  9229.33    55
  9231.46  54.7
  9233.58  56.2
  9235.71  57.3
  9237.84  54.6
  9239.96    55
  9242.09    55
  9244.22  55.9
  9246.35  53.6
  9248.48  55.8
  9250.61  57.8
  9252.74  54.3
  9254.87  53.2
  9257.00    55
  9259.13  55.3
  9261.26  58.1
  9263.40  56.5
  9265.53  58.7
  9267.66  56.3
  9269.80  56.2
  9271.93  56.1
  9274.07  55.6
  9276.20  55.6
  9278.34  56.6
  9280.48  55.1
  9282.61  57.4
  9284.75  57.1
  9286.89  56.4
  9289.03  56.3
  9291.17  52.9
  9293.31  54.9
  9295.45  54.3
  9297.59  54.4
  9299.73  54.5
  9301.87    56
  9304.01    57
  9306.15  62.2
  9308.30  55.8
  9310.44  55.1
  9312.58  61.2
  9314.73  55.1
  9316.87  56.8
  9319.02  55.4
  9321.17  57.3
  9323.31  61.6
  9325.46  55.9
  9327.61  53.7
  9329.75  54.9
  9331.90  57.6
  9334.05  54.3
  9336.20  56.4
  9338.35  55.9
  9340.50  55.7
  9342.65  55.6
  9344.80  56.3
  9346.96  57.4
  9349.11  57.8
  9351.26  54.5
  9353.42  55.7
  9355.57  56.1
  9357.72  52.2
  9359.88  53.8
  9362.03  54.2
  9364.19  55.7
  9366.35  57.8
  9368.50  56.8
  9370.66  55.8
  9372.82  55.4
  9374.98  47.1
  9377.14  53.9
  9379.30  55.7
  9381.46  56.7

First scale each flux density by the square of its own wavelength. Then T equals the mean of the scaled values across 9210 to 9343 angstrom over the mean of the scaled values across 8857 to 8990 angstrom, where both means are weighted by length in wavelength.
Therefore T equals 1.1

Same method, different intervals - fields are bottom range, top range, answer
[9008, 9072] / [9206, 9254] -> 1.04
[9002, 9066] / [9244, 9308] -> 1.06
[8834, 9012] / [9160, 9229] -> 1.08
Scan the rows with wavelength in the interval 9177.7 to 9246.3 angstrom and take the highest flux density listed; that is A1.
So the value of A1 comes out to 58.5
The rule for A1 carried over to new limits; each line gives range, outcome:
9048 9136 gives 58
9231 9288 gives 58.7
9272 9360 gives 62.2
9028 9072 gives 58.1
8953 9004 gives 57.6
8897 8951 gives 57.2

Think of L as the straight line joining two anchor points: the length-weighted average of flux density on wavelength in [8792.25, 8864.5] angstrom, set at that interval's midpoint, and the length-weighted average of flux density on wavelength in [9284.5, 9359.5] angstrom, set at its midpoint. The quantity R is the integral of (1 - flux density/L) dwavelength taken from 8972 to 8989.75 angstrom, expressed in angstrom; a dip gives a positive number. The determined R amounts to -0.29 angstrom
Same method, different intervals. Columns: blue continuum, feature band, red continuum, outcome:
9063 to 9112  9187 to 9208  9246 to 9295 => -0.2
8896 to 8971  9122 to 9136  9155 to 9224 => 0.0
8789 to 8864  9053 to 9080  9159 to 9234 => -0.4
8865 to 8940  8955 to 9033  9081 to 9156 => 0.4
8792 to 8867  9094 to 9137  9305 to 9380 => -0.5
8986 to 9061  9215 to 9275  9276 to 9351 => 0.4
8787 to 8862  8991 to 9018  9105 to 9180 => 0.4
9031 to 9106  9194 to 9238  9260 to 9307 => 0.2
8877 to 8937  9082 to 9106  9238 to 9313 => 0.1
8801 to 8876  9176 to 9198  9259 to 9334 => -0.3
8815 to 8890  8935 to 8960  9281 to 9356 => -0.2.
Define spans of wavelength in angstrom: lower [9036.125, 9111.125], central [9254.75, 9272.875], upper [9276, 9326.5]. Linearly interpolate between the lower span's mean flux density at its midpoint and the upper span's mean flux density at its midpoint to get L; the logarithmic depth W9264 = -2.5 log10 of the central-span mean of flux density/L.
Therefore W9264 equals 0.00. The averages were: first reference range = 56.3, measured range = 56.3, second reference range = 56.5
